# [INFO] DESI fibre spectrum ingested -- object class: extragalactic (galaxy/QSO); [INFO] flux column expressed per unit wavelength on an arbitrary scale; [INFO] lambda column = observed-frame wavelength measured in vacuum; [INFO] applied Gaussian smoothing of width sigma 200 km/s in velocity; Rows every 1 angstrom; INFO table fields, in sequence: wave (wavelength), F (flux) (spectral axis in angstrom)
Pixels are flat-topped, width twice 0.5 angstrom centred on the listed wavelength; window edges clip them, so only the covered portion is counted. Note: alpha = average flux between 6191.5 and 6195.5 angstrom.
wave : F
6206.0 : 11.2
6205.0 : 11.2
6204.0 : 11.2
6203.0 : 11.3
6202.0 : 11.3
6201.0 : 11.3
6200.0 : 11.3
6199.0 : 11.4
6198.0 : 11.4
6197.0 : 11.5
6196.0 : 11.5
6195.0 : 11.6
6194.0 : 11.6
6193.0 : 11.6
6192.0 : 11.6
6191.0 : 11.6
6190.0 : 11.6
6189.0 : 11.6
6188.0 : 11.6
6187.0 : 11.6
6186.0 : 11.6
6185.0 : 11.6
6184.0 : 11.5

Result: 11.6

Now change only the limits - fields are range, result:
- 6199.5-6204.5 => 11.3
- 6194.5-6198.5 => 11.5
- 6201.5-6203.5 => 11.3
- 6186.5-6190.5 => 11.6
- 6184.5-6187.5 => 11.6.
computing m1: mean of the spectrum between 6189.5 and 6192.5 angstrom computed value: 11.6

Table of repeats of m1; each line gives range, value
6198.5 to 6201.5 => 11.3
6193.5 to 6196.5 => 11.6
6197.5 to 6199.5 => 11.4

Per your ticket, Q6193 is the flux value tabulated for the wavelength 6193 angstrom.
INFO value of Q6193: 11.6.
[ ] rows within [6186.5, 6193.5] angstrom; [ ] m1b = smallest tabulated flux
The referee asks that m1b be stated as 11.6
